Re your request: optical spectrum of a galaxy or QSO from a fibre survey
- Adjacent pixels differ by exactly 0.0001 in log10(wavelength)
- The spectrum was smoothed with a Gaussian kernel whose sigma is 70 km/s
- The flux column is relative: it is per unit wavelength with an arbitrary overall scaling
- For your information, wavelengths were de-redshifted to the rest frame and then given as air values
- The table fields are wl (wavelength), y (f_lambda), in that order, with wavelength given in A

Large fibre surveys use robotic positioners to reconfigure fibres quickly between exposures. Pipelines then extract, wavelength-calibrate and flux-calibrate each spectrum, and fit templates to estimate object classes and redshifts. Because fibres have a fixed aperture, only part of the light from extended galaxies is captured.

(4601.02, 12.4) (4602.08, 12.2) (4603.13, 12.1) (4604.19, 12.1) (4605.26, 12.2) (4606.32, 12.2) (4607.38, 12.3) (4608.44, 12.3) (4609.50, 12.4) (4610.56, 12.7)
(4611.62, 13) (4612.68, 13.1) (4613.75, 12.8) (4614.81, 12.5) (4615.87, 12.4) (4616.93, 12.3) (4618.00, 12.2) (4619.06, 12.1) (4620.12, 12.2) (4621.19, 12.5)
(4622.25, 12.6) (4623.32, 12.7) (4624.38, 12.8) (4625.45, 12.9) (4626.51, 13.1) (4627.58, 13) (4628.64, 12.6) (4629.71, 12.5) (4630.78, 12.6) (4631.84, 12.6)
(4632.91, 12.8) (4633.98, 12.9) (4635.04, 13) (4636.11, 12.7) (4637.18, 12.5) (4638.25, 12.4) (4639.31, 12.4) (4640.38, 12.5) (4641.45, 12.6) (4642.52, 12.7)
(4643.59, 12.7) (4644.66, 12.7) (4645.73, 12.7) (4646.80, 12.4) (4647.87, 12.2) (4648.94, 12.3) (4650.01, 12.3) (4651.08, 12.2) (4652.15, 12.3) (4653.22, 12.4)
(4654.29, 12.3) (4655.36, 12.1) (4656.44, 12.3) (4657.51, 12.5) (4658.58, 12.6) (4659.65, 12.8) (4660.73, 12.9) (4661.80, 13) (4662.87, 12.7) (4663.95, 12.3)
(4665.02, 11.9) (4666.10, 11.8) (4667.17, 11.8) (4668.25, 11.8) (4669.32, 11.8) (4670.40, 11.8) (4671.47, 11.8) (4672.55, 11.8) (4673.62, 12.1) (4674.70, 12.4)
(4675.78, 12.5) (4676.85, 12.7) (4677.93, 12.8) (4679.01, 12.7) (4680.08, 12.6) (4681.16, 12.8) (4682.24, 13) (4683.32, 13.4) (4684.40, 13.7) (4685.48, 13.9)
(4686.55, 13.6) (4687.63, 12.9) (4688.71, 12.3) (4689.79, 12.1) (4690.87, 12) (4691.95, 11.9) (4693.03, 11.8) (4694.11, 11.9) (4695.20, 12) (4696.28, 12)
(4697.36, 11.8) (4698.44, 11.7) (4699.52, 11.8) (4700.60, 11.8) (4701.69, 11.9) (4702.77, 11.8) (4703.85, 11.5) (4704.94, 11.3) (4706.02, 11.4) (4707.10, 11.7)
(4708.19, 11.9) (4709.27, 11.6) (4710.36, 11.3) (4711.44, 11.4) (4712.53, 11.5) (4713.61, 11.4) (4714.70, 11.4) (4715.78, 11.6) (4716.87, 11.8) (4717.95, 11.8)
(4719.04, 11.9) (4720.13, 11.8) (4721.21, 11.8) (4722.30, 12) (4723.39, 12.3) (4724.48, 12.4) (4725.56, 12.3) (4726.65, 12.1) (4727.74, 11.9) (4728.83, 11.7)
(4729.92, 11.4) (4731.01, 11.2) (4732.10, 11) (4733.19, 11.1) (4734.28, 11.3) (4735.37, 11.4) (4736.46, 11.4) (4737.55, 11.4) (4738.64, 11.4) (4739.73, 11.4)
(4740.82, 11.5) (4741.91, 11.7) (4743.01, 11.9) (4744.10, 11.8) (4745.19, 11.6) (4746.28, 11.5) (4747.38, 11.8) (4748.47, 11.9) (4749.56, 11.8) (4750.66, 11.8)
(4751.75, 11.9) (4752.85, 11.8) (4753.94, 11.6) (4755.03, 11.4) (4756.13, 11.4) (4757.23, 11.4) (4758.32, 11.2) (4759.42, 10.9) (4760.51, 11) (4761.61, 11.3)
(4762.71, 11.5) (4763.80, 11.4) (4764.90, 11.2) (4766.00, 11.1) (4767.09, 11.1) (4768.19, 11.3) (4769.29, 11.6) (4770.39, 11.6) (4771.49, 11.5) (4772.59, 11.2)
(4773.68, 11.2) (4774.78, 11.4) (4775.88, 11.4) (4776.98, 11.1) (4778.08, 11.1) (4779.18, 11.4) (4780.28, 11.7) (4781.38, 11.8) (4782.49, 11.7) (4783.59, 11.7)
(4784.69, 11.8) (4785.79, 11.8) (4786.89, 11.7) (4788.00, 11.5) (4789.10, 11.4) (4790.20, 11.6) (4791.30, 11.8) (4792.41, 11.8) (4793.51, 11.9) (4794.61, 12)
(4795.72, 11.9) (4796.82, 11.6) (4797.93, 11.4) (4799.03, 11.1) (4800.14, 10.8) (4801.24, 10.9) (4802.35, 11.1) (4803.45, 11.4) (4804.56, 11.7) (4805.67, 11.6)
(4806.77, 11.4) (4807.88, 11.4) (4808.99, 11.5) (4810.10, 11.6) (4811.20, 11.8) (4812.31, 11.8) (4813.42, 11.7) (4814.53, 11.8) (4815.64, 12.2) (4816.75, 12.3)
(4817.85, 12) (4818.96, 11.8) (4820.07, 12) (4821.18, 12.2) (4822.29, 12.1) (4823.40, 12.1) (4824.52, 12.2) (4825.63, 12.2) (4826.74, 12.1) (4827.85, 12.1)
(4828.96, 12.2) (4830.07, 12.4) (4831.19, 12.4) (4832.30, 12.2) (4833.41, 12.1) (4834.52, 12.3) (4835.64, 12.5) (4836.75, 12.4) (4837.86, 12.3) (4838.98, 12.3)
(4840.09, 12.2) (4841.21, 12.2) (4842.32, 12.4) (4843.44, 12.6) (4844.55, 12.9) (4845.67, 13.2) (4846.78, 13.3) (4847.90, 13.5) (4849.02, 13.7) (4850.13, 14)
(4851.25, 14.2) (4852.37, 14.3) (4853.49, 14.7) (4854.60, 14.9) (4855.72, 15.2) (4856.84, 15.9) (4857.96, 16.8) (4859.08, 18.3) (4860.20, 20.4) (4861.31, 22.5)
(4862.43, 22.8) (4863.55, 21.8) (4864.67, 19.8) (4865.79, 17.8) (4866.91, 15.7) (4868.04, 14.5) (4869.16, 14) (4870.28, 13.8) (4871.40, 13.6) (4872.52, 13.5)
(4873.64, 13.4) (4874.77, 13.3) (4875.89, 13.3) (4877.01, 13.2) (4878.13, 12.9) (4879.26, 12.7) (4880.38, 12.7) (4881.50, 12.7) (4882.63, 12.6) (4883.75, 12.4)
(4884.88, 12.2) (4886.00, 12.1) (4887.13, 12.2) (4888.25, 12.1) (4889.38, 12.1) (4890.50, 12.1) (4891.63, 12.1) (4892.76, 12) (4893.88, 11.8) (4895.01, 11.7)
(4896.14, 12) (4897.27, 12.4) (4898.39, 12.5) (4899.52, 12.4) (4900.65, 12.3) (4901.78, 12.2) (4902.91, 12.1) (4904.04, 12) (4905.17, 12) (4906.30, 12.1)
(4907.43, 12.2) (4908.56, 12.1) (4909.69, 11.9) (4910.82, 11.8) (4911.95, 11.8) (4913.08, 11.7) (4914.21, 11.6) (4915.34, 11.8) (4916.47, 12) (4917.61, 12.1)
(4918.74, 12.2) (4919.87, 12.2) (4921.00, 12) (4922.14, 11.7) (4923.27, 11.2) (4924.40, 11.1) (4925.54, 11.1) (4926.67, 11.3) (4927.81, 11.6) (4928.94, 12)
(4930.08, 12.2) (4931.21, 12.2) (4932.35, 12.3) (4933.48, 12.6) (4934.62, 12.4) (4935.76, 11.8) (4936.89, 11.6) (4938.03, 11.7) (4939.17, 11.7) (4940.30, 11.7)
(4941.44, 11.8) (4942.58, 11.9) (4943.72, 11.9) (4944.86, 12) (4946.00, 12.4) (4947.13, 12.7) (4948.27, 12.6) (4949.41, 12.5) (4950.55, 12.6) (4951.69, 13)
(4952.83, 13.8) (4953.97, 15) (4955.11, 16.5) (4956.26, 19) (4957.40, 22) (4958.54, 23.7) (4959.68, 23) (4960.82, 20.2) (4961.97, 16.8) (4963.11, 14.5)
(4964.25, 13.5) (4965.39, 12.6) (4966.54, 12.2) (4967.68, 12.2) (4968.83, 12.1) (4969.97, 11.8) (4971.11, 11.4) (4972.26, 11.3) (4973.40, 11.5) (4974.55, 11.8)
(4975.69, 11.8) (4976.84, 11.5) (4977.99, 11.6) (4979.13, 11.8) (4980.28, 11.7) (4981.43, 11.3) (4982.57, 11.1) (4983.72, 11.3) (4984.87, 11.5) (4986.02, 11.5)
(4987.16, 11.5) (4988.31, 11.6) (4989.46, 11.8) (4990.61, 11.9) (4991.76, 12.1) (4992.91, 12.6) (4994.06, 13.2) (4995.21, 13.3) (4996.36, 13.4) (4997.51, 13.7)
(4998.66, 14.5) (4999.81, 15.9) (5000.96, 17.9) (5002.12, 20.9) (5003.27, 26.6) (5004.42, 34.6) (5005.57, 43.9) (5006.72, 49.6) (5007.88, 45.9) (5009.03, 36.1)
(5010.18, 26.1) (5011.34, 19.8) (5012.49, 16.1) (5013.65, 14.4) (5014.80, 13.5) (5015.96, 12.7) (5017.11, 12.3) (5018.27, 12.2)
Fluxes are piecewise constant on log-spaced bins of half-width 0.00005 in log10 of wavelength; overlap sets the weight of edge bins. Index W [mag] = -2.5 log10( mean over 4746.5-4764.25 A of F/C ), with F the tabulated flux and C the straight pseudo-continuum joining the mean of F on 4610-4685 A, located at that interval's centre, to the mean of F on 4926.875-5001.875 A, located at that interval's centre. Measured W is 0.114 mag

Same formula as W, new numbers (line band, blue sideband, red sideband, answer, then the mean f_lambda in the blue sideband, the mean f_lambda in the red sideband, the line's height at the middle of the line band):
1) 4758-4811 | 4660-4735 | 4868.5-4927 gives 0.06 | 12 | 12.3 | 12.1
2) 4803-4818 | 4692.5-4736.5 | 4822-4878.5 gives 0.15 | 11.7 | 14.3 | 13.5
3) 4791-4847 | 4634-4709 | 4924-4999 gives 0.06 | 12.3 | 13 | 12.7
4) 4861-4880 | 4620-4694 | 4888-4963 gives -0.21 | 12.5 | 13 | 12.9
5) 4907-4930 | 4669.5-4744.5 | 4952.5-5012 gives 0.34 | 12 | 17.3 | 16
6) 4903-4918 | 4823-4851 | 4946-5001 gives 0.10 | 12.6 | 13.6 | 13.1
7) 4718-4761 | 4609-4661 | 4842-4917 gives 0.13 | 12.6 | 13.7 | 13.1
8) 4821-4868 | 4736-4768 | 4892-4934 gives -0.22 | 11.5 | 12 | 11.8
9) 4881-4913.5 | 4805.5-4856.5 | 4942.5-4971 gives 0.14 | 12.6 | 14.8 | 13.7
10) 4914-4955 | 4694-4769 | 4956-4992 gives 0.09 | 11.6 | 13.5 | 13.2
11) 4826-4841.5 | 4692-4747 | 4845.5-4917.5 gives 0.07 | 11.7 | 13.7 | 13.1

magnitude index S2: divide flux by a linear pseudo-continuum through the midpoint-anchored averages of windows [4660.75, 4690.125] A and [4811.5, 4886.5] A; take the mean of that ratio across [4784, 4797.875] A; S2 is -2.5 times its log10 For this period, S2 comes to 0.141 mag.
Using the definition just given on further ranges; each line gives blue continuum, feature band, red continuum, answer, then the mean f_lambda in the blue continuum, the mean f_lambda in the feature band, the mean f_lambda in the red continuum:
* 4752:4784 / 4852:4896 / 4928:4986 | -0.18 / 11.4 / 14.6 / 13.3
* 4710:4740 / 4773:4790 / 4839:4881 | 0.13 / 11.6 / 11.5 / 15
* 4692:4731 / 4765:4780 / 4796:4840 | 0.05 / 11.8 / 11.3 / 11.9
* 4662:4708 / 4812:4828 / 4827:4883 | 0.16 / 12.2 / 12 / 14.3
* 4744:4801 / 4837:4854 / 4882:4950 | -0.12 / 11.5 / 13.2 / 12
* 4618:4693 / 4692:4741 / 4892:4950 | 0.07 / 12.5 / 11.7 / 12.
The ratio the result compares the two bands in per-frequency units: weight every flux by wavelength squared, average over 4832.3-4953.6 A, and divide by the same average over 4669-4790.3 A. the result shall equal 1.19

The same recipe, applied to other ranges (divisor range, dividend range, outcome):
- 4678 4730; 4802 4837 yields 1.04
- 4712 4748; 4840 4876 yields 1.39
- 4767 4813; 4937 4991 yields 1.24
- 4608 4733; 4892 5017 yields 1.34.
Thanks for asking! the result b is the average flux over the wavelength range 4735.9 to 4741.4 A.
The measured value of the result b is 11.4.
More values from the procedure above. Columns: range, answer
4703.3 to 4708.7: 11.6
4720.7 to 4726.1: 12.2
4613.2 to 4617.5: 12.5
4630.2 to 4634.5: 12.7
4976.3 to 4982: 11.6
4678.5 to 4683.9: 12.9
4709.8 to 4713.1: 11.4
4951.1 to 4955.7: 14.6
